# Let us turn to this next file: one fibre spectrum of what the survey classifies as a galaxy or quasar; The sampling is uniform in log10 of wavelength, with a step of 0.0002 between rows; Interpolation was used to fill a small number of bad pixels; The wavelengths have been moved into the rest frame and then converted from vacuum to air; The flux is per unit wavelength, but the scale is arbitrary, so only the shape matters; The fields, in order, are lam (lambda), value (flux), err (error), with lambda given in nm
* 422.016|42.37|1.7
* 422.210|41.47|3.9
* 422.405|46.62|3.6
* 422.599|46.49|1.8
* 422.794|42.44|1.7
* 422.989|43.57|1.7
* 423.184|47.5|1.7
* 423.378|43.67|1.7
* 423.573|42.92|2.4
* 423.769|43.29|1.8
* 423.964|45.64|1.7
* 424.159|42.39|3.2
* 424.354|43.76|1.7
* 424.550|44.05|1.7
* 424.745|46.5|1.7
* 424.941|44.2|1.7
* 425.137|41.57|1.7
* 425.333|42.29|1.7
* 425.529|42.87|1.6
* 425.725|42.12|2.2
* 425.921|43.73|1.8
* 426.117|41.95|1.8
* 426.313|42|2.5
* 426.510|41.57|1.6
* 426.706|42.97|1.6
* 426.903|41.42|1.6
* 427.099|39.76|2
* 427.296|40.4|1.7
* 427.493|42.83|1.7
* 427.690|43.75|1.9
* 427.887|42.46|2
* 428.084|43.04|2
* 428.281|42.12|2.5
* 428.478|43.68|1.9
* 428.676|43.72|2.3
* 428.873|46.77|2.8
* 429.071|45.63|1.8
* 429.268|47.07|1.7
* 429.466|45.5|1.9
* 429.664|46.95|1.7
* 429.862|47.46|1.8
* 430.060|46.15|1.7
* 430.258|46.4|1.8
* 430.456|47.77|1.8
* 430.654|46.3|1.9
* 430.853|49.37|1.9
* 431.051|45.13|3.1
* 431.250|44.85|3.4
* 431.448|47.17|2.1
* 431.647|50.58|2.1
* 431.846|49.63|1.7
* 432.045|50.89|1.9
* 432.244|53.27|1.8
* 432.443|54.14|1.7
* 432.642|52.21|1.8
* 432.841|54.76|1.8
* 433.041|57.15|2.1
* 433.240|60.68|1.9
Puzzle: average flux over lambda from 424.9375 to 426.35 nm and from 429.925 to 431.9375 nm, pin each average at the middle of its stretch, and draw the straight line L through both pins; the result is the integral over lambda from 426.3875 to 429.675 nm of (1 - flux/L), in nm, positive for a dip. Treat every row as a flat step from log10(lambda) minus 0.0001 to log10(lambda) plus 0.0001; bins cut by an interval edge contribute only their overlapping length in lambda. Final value 0.10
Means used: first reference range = 42.5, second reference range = 47.3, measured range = 43.4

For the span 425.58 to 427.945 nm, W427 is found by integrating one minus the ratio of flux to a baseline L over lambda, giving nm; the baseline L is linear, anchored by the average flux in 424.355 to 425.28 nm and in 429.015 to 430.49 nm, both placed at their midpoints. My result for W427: 0.15 nm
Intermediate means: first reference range 43.9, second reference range 46.6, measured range 42.1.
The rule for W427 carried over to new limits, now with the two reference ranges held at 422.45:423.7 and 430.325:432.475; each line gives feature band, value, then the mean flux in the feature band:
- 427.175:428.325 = 0.111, 42.4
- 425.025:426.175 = 0.084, 42.5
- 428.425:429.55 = 0.050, 45.5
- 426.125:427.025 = 0.085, 41.9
